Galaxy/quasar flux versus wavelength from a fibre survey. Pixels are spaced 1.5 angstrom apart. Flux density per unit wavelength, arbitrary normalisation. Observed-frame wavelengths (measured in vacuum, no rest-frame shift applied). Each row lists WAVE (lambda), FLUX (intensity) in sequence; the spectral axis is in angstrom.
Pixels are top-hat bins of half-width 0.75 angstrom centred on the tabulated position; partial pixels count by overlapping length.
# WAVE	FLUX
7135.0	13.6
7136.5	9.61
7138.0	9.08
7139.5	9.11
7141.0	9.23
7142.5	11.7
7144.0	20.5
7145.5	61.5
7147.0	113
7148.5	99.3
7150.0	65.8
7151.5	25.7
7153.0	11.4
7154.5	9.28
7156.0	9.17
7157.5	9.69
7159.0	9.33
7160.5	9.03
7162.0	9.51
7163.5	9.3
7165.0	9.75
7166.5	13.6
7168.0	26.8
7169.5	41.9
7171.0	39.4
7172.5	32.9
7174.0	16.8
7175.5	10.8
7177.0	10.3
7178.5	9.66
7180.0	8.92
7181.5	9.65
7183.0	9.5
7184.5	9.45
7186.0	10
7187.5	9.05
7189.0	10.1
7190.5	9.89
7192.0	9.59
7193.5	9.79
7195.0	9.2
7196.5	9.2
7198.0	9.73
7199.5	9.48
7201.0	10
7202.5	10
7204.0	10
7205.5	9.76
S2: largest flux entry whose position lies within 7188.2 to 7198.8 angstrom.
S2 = 10.1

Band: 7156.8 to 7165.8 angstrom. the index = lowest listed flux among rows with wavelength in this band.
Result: 9.03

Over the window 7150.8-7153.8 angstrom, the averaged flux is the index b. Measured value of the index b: 18.3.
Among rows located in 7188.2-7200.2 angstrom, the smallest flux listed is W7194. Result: 9.2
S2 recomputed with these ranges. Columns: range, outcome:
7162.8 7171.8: 41.9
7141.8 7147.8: 113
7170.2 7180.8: 39.4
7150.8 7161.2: 25.7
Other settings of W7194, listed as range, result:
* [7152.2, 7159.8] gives 9.17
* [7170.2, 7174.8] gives 16.8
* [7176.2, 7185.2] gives 8.92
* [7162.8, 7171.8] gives 9.3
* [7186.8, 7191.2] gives 9.05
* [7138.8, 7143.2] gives 9.11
